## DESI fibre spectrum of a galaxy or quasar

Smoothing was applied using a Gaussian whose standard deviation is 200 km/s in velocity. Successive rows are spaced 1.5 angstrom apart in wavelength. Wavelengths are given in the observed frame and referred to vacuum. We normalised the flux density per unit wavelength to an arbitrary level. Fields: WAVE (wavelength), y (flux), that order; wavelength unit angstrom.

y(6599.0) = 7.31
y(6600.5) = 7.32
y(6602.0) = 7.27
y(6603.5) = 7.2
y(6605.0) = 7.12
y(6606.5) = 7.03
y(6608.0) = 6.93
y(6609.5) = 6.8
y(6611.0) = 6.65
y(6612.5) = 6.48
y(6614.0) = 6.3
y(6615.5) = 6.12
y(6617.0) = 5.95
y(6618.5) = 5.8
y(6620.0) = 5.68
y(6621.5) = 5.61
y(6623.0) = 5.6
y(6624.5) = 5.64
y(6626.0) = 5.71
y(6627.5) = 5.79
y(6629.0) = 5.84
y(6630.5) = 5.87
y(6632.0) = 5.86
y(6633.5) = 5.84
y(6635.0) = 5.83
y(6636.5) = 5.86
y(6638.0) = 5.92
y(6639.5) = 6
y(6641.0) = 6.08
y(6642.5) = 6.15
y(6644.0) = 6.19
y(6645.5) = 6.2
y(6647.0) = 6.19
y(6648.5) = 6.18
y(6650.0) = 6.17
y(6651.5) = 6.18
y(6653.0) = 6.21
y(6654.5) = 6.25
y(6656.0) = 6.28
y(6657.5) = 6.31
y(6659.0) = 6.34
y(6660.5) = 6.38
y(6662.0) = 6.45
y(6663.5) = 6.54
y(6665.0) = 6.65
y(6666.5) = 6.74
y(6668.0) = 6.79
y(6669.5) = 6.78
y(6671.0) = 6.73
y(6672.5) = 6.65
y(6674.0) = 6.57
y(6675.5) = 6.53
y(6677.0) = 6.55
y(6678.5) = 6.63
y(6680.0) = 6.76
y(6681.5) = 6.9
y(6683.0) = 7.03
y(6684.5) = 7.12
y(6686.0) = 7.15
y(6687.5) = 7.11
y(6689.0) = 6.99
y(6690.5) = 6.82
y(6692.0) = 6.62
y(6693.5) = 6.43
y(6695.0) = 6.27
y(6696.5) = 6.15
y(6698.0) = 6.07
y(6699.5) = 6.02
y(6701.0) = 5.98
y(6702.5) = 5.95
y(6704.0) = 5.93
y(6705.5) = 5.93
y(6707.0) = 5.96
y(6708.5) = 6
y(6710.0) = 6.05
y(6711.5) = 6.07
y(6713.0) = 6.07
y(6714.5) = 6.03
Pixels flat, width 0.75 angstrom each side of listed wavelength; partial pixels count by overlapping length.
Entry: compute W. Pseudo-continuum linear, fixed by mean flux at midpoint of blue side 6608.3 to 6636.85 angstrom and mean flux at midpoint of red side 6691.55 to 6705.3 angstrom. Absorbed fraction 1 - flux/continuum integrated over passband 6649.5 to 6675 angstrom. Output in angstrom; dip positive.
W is -1.74 angstrom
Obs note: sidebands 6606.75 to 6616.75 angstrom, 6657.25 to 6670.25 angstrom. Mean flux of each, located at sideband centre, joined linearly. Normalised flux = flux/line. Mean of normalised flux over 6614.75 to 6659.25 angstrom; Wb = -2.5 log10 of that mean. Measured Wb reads 0.10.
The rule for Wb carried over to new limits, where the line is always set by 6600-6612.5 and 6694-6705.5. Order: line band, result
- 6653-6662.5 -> 0.03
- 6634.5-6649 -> 0.10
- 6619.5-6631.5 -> 0.19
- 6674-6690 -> -0.10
